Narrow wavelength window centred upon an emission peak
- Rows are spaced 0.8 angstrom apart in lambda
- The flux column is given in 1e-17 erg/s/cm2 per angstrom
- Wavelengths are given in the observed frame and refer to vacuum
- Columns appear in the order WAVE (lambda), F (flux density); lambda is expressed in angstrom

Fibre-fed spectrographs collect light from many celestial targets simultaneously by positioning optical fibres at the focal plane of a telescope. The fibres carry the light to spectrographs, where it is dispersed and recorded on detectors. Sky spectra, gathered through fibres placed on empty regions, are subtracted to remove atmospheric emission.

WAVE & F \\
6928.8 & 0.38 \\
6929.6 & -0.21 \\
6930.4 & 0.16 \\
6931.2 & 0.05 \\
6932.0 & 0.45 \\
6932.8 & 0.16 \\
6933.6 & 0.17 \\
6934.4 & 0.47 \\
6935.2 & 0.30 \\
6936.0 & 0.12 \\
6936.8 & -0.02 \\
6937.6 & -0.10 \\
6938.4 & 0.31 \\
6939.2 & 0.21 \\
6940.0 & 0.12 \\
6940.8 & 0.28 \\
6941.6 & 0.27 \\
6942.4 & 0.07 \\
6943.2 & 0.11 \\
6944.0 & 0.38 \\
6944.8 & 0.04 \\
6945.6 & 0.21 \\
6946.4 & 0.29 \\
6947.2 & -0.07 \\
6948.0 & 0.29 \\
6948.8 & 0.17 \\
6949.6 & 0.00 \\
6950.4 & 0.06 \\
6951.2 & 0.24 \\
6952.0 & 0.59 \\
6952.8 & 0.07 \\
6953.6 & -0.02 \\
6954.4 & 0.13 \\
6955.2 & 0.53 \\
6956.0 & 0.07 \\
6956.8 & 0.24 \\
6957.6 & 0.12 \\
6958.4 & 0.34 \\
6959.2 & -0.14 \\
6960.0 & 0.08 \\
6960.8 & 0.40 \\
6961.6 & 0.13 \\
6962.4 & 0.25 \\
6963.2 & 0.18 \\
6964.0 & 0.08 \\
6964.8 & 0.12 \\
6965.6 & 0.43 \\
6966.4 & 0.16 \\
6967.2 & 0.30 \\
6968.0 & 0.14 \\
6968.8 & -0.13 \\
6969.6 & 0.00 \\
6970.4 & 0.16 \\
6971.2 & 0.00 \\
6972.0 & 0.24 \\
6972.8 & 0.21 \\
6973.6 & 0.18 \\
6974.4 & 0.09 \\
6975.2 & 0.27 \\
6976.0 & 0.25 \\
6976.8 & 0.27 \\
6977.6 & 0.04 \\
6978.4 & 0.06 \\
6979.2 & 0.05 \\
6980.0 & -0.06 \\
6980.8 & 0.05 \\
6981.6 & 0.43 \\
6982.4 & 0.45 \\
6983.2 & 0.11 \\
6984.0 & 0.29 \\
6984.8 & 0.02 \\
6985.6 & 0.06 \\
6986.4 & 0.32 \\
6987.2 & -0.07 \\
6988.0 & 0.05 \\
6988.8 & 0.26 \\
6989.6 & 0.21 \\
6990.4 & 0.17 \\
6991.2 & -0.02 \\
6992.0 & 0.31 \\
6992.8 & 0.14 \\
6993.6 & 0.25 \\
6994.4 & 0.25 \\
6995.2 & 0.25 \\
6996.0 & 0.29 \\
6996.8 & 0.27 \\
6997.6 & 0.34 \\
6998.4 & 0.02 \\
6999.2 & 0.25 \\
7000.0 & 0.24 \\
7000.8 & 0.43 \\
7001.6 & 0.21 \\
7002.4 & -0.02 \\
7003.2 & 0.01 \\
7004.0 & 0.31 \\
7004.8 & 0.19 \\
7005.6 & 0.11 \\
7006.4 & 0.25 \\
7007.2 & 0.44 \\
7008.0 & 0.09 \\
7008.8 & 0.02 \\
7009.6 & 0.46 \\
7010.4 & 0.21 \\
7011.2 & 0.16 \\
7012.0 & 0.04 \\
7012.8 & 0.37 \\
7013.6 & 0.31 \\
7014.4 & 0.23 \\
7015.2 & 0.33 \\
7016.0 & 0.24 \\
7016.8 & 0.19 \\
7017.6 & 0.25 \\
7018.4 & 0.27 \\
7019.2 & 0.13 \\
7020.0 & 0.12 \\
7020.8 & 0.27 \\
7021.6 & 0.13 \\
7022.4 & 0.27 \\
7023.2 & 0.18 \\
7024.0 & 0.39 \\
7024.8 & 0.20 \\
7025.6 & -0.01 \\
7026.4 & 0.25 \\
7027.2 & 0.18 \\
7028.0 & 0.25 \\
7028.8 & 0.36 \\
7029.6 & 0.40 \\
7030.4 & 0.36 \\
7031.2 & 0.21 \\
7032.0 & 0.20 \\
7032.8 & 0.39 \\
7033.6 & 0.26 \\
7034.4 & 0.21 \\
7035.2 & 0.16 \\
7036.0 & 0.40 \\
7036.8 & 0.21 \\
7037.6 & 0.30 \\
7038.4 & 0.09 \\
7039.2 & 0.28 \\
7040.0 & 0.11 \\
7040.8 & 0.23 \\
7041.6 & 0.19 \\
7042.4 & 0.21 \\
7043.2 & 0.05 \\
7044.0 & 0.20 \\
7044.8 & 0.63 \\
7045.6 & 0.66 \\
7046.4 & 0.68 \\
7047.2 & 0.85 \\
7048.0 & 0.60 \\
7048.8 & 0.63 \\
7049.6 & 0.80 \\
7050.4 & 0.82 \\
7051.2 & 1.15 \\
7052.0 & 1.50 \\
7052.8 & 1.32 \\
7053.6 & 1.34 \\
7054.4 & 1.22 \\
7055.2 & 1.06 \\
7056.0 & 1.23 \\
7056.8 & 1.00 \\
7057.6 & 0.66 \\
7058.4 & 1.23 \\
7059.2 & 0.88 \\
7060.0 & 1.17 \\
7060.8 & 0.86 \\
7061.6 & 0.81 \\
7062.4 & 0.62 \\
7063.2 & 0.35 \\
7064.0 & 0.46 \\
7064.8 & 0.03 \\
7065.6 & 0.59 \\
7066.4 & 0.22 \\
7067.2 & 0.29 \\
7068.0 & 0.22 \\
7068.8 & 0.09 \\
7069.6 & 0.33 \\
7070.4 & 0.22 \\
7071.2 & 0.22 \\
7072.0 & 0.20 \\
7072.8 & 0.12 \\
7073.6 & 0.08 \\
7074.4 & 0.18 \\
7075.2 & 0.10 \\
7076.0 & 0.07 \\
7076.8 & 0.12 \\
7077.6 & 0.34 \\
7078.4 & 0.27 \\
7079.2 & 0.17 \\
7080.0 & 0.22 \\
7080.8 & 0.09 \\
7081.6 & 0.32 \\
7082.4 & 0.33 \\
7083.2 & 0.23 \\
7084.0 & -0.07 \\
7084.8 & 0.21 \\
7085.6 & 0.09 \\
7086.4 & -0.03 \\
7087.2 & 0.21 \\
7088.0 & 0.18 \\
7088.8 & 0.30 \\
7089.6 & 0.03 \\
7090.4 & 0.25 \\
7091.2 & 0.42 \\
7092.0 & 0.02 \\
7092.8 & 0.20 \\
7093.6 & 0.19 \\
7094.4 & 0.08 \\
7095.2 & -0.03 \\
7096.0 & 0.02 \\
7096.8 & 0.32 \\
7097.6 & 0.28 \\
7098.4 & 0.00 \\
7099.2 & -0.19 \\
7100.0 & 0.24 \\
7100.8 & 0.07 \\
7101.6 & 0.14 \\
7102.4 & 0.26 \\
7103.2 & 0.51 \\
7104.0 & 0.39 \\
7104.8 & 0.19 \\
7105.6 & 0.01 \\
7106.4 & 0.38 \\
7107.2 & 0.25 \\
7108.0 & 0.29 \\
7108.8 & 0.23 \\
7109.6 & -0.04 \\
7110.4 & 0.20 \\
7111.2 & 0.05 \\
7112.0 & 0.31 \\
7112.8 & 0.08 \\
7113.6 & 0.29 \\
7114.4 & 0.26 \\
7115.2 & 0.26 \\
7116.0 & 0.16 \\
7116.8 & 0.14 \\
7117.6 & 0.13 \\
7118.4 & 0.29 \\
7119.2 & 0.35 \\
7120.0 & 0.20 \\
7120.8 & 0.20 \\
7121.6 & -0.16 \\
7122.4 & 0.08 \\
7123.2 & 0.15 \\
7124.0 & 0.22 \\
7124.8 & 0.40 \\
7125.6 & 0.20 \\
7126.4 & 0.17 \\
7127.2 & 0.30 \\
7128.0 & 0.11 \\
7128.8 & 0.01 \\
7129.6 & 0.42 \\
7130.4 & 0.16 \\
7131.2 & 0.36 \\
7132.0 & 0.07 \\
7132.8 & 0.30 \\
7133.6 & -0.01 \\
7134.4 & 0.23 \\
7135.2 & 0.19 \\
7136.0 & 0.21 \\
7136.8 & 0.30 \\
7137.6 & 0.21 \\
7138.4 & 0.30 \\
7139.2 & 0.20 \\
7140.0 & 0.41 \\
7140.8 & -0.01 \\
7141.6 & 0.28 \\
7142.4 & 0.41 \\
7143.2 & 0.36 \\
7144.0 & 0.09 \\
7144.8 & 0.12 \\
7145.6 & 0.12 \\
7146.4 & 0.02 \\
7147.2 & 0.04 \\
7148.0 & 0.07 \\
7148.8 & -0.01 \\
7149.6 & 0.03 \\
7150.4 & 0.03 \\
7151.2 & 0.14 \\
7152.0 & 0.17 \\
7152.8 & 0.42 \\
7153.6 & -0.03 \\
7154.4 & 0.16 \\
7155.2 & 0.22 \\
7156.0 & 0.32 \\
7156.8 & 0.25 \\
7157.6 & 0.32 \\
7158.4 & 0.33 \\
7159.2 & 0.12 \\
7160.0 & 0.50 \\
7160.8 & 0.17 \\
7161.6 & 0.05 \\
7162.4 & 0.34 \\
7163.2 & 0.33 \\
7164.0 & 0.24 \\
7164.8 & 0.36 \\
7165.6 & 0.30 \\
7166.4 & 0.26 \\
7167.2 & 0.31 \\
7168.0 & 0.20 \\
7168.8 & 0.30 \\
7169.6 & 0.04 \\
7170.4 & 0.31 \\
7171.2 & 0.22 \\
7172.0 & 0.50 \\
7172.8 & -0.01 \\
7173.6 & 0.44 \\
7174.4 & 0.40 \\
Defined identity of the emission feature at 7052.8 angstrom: [O II] 3727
